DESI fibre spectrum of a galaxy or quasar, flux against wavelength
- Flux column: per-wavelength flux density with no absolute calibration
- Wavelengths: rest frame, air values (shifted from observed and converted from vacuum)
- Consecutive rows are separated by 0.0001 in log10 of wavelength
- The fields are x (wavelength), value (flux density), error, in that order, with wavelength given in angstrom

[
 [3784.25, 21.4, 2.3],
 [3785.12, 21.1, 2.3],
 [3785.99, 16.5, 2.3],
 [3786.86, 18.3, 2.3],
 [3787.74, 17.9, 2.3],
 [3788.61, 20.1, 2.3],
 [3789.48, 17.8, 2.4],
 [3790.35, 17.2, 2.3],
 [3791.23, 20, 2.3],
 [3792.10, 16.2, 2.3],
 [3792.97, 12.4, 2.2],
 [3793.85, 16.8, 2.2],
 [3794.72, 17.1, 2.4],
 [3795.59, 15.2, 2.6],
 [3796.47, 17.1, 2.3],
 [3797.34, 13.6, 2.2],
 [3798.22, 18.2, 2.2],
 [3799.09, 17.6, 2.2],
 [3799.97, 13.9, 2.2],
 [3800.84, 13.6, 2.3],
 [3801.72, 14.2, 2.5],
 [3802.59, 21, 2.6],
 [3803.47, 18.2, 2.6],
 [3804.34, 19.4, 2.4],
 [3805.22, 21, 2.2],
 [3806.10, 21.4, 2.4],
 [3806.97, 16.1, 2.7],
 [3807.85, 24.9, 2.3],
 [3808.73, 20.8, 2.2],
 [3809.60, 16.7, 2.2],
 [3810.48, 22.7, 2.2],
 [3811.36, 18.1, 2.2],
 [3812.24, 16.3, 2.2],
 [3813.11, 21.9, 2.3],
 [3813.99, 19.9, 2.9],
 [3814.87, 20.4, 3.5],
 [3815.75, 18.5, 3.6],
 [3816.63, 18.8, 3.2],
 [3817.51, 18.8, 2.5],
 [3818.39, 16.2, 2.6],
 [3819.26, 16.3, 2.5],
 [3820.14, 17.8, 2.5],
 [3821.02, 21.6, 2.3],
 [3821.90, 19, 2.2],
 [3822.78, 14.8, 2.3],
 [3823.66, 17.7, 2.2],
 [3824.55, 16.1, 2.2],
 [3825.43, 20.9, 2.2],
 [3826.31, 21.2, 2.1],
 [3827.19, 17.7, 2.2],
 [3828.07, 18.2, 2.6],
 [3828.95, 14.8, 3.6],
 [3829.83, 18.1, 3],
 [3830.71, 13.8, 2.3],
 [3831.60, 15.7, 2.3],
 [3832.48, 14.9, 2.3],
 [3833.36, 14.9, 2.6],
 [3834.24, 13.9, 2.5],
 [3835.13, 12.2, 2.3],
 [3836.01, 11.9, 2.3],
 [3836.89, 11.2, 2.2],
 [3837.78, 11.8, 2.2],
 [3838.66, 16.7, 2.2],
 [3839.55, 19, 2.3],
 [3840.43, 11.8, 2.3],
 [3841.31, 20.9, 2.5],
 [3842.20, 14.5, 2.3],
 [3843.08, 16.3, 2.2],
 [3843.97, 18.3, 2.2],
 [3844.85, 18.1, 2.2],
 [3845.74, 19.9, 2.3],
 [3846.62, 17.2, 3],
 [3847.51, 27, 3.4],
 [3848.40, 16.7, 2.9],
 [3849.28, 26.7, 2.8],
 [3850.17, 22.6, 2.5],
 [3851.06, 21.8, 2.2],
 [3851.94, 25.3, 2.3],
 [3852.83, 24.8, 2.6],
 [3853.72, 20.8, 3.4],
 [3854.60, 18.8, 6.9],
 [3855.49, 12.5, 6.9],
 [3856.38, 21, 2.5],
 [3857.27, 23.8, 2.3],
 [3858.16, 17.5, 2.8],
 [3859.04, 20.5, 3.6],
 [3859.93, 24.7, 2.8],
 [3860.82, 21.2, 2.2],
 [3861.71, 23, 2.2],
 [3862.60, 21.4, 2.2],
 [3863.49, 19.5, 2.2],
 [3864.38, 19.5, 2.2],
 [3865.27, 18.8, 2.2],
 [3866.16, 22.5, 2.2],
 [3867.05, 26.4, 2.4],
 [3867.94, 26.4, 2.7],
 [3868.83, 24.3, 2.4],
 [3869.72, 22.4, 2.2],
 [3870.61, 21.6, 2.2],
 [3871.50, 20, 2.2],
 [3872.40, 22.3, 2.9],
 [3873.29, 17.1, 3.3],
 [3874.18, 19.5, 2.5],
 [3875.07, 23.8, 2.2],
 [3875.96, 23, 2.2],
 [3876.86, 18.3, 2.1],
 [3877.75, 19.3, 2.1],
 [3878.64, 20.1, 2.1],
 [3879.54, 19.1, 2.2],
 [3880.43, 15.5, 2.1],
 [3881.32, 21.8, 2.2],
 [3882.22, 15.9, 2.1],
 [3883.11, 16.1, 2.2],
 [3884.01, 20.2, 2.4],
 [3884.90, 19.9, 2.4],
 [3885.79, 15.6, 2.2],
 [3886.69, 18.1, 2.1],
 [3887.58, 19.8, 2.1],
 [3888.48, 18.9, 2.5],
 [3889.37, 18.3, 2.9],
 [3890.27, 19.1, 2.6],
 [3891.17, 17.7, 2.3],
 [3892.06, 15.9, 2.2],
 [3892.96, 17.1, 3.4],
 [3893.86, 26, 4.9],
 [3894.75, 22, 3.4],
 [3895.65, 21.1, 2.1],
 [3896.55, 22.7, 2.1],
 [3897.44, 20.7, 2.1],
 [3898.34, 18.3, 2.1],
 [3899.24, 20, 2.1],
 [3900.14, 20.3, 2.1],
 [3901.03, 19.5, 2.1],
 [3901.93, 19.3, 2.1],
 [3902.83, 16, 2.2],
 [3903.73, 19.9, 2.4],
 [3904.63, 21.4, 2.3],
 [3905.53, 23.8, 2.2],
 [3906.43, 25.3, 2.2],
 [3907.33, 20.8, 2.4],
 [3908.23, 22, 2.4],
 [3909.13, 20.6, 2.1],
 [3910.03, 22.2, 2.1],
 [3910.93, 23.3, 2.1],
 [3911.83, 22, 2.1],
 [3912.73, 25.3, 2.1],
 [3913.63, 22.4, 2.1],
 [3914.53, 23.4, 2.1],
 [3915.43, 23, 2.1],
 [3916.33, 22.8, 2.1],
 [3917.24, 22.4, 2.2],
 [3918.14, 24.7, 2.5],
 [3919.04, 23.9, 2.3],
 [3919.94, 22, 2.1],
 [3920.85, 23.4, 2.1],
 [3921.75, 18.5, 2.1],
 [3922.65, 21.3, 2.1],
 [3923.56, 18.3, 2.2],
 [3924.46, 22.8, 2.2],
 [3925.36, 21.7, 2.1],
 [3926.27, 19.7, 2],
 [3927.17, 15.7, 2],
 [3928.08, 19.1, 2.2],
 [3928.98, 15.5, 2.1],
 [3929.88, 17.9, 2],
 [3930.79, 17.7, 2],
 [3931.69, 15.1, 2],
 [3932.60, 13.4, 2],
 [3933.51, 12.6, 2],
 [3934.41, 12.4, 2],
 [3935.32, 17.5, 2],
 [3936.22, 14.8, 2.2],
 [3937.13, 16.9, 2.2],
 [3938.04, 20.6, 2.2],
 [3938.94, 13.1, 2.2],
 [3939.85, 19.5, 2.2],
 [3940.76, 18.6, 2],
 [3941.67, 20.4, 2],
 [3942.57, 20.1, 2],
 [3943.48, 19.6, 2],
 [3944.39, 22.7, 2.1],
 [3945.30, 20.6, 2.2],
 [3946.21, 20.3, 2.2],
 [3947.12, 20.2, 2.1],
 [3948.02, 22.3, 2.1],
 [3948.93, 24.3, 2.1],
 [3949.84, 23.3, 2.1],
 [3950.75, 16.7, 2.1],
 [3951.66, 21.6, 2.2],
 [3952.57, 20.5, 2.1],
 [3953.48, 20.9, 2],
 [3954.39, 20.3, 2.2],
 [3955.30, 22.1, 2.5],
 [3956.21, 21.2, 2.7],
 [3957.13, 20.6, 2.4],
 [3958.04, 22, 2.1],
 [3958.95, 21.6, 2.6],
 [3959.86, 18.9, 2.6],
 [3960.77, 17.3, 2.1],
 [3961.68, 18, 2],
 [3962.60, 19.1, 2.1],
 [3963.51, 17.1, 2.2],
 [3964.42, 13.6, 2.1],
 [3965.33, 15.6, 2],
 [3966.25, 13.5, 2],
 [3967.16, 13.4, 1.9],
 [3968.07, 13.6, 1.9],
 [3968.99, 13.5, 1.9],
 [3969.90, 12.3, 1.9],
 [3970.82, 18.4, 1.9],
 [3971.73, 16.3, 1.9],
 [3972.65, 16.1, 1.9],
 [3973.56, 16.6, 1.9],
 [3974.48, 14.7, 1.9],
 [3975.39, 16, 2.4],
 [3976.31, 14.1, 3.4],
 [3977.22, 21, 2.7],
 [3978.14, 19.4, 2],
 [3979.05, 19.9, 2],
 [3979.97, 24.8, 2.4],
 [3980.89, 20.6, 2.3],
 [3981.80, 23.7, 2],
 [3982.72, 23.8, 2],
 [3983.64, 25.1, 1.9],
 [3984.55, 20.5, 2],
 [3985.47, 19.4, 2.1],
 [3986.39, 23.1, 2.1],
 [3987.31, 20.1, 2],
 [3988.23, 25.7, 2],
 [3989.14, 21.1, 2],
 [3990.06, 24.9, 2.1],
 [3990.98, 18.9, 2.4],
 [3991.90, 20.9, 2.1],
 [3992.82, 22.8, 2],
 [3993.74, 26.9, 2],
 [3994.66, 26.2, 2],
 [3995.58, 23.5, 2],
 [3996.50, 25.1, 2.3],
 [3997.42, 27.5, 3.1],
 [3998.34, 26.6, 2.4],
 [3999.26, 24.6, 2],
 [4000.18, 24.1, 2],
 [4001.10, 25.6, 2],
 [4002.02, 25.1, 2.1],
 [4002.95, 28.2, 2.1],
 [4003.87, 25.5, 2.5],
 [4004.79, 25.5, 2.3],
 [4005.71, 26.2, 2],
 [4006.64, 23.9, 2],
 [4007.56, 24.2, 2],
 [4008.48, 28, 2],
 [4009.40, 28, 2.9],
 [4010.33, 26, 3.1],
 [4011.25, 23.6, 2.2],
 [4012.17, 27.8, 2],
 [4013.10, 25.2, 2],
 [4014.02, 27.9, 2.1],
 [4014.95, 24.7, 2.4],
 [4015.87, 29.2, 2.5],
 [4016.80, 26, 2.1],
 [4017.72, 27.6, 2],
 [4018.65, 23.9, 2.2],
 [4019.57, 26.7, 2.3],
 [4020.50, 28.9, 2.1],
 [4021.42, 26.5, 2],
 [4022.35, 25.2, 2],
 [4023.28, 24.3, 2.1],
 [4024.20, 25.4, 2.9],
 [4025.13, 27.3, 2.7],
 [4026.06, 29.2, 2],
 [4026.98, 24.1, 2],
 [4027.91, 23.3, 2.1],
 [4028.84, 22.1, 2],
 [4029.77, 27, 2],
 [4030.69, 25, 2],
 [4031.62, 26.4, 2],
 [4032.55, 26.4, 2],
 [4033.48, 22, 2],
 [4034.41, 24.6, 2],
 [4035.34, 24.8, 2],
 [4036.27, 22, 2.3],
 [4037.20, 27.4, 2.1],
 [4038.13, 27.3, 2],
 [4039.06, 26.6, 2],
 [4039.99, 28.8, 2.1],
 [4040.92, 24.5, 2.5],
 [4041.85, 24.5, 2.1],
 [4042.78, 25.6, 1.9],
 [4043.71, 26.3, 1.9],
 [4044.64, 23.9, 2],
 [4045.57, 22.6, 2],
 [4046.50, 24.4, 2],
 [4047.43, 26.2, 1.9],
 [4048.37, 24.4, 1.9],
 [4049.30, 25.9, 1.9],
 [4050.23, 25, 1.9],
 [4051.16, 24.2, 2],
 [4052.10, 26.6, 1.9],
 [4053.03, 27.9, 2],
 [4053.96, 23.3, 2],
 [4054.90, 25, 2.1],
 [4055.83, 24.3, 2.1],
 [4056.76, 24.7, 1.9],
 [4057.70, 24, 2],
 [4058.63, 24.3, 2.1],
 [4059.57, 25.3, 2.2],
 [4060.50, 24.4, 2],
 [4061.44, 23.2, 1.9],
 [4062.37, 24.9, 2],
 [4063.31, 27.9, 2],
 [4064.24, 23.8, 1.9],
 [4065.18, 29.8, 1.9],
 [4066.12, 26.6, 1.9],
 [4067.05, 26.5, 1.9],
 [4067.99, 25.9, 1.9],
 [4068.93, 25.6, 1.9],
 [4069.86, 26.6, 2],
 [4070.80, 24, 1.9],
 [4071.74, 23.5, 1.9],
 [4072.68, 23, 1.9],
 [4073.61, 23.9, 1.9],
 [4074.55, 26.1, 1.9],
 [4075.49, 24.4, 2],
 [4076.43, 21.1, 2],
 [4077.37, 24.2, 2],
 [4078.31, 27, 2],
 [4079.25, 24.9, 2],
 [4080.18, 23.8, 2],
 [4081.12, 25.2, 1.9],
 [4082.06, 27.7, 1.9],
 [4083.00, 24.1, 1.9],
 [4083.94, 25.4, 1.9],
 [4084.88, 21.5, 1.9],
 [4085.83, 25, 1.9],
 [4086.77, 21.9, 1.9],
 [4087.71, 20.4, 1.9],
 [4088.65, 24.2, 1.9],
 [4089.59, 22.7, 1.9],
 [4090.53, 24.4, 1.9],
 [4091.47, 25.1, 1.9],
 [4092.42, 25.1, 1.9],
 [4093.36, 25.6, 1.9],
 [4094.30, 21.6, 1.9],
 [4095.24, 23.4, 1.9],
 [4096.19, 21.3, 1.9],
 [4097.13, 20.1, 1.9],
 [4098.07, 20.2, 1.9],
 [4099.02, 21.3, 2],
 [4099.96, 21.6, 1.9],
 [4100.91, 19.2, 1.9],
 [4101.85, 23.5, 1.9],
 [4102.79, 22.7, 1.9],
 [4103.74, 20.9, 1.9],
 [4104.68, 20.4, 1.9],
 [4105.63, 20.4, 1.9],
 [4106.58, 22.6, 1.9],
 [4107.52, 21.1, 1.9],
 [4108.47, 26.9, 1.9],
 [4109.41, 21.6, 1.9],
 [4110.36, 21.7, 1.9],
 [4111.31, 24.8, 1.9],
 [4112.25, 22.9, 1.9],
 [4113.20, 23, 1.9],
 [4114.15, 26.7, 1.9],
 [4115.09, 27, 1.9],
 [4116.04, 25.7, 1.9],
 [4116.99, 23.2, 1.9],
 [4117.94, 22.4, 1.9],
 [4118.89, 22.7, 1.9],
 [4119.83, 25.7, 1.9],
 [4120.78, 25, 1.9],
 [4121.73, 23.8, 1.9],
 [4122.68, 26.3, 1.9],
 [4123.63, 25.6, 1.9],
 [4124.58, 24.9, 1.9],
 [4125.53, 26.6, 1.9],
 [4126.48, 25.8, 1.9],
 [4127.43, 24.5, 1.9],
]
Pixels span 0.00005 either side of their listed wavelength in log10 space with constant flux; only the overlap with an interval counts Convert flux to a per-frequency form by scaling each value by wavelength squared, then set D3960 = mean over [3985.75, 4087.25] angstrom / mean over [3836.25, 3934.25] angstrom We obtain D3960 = 1.35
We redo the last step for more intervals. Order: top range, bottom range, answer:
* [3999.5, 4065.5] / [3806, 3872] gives 1.48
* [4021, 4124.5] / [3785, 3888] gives 1.47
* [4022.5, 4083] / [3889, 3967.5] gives 1.36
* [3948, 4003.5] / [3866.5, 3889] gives 1.07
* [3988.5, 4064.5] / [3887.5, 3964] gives 1.33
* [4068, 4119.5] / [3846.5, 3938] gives 1.28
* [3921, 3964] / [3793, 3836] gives 1.16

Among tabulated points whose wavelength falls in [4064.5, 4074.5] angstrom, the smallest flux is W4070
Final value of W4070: 23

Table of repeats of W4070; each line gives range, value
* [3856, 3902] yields 15.5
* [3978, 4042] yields 18.9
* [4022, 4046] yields 22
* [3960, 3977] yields 12.3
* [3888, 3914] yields 15.9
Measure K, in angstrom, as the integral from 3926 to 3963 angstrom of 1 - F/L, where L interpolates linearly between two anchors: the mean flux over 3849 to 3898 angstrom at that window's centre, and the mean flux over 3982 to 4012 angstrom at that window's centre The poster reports 6.3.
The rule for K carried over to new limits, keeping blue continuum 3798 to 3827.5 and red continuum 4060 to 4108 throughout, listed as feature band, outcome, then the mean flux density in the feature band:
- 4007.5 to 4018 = -2.0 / 26.6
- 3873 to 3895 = 0.9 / 19.1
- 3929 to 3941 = 2.8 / 16.1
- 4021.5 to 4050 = -3.1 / 25.3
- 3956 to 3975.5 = 4.3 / 16.7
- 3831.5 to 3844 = 2.8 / 14.8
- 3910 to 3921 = -1.4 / 23.2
